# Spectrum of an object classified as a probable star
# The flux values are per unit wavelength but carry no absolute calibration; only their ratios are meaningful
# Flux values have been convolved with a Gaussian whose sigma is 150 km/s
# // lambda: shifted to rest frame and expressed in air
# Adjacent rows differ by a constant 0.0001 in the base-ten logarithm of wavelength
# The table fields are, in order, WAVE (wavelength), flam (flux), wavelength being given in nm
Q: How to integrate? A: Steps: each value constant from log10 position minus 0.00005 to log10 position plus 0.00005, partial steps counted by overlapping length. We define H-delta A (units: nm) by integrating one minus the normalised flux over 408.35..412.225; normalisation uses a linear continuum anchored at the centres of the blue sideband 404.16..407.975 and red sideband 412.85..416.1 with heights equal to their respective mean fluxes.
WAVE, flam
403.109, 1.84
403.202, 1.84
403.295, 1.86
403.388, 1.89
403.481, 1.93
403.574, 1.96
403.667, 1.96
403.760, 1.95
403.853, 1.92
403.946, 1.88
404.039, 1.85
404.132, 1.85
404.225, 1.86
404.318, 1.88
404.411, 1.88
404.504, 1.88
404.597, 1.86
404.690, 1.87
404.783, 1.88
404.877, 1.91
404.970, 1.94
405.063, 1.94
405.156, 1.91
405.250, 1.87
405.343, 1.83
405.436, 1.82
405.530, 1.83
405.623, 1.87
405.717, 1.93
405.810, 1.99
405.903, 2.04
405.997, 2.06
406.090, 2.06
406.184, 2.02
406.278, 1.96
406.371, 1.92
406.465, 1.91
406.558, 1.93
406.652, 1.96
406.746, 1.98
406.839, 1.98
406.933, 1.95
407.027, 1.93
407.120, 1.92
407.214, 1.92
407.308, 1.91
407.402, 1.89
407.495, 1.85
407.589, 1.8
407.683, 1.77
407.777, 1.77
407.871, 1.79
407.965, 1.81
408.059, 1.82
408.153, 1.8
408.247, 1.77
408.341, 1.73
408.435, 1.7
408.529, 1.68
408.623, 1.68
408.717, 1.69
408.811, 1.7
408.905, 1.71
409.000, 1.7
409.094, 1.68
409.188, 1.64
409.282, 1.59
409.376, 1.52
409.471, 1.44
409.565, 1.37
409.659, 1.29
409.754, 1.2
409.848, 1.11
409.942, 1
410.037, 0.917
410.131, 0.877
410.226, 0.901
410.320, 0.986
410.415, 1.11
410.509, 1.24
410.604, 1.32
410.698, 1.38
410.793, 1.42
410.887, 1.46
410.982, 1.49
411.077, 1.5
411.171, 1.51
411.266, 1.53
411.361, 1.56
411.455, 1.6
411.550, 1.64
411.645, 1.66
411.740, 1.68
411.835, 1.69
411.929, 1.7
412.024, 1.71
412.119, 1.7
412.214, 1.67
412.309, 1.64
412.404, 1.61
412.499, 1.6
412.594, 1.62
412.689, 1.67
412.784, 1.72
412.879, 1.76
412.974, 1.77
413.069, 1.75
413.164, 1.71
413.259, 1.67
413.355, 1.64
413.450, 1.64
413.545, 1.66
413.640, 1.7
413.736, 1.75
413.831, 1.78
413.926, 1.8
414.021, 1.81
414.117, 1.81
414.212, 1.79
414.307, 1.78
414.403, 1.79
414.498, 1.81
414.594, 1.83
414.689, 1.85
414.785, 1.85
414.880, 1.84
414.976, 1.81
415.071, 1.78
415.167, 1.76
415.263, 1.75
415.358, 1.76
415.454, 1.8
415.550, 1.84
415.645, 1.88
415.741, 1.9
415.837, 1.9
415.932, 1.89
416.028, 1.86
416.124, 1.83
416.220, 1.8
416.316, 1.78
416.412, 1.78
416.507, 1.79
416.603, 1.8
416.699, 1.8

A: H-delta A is 0.803 nm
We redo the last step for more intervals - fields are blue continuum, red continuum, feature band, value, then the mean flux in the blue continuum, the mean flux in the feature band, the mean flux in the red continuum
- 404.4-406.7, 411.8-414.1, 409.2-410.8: 0.510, 1.92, 1.22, 1.7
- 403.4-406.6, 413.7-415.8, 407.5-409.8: 0.271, 1.92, 1.66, 1.81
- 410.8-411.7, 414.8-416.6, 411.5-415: -0.122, 1.55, 1.73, 1.82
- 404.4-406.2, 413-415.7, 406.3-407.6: -0.020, 1.92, 1.92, 1.77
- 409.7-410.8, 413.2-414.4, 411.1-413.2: -0.314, 1.11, 1.66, 1.74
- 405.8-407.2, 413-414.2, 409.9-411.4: 0.464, 1.97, 1.26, 1.73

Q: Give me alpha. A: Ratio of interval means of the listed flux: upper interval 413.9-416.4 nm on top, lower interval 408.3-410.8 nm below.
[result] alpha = 1.31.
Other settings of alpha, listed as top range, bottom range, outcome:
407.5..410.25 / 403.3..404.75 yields 0.81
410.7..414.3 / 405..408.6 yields 0.88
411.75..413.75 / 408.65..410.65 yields 1.26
